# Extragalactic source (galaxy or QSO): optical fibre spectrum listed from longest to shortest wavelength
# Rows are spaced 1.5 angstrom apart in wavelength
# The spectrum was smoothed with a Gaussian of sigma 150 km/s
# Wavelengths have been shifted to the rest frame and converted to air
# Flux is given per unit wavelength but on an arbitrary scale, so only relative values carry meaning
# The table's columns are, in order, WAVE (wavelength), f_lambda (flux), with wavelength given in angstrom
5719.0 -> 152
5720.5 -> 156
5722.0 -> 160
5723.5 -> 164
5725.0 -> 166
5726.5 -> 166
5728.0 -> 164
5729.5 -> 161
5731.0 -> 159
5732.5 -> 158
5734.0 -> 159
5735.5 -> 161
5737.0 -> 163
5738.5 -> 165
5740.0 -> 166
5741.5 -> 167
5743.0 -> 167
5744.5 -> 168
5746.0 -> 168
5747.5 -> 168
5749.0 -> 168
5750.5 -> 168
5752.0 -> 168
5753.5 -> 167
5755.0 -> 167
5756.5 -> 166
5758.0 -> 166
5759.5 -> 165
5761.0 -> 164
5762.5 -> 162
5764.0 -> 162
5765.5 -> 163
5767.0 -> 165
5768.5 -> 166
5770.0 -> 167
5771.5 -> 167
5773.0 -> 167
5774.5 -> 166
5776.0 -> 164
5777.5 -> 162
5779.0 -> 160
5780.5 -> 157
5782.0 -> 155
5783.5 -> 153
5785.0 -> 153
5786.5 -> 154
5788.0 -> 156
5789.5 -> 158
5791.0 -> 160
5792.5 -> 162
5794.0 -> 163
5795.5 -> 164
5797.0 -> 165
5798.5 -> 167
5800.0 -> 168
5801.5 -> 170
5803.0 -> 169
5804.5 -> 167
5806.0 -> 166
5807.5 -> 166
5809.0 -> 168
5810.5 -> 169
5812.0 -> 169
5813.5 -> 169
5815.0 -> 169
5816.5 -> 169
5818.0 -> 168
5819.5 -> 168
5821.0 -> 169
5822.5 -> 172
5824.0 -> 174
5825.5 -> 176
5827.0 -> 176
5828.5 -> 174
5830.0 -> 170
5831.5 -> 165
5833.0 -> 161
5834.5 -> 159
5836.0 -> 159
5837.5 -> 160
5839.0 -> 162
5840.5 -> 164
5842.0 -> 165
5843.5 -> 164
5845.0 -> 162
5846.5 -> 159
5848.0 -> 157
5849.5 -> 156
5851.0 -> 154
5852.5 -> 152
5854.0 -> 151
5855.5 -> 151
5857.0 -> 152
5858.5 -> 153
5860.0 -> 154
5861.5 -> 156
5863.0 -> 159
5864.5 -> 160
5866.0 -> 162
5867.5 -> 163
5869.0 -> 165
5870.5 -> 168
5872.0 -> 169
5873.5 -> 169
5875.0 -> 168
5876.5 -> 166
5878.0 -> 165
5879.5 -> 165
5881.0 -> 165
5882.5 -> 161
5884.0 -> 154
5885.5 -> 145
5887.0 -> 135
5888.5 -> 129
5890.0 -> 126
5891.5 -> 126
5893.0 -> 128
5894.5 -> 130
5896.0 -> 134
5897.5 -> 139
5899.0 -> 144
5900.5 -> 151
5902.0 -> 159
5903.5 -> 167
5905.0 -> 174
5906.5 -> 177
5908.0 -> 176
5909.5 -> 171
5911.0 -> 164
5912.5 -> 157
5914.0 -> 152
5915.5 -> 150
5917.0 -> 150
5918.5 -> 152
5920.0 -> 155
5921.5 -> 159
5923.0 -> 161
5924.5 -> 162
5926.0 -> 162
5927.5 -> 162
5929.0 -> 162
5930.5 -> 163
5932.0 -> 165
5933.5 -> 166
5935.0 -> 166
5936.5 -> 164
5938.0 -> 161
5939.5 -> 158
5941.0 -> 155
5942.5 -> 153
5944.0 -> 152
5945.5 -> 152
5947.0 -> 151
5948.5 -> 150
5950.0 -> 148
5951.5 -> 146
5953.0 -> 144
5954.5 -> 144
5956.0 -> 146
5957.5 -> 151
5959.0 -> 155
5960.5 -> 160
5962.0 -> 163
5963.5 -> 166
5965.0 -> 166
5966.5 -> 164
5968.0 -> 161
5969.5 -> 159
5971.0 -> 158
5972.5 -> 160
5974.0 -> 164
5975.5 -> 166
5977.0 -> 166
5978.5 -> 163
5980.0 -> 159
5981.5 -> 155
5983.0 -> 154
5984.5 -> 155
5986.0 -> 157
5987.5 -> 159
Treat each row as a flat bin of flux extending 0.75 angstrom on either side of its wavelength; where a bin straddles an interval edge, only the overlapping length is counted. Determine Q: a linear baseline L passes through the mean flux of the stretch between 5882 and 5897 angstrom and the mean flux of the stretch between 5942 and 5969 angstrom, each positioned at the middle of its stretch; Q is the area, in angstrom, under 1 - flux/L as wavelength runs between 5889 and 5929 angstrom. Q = -3.3 angstrom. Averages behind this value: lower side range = 136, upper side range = 154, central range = 153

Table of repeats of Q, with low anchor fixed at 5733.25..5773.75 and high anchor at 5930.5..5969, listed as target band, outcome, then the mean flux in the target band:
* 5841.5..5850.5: 0.06 angstrom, 160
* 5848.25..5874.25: 0.34 angstrom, 158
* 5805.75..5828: -1.01 angstrom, 170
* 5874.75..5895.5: 1.66 angstrom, 147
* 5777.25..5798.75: 0.65 angstrom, 159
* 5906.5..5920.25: -0.14 angstrom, 160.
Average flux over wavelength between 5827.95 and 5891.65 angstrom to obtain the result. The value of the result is 158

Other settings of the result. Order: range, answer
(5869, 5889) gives 159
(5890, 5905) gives 143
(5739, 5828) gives 165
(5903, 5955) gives 159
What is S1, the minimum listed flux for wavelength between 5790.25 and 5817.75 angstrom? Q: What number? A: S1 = 160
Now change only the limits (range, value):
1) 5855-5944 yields 126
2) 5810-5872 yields 151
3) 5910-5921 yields 150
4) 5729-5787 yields 153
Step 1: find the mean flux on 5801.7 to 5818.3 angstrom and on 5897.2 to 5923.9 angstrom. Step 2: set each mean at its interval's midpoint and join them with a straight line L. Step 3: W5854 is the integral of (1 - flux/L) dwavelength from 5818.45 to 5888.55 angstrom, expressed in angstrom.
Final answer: 1.3 angstrom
